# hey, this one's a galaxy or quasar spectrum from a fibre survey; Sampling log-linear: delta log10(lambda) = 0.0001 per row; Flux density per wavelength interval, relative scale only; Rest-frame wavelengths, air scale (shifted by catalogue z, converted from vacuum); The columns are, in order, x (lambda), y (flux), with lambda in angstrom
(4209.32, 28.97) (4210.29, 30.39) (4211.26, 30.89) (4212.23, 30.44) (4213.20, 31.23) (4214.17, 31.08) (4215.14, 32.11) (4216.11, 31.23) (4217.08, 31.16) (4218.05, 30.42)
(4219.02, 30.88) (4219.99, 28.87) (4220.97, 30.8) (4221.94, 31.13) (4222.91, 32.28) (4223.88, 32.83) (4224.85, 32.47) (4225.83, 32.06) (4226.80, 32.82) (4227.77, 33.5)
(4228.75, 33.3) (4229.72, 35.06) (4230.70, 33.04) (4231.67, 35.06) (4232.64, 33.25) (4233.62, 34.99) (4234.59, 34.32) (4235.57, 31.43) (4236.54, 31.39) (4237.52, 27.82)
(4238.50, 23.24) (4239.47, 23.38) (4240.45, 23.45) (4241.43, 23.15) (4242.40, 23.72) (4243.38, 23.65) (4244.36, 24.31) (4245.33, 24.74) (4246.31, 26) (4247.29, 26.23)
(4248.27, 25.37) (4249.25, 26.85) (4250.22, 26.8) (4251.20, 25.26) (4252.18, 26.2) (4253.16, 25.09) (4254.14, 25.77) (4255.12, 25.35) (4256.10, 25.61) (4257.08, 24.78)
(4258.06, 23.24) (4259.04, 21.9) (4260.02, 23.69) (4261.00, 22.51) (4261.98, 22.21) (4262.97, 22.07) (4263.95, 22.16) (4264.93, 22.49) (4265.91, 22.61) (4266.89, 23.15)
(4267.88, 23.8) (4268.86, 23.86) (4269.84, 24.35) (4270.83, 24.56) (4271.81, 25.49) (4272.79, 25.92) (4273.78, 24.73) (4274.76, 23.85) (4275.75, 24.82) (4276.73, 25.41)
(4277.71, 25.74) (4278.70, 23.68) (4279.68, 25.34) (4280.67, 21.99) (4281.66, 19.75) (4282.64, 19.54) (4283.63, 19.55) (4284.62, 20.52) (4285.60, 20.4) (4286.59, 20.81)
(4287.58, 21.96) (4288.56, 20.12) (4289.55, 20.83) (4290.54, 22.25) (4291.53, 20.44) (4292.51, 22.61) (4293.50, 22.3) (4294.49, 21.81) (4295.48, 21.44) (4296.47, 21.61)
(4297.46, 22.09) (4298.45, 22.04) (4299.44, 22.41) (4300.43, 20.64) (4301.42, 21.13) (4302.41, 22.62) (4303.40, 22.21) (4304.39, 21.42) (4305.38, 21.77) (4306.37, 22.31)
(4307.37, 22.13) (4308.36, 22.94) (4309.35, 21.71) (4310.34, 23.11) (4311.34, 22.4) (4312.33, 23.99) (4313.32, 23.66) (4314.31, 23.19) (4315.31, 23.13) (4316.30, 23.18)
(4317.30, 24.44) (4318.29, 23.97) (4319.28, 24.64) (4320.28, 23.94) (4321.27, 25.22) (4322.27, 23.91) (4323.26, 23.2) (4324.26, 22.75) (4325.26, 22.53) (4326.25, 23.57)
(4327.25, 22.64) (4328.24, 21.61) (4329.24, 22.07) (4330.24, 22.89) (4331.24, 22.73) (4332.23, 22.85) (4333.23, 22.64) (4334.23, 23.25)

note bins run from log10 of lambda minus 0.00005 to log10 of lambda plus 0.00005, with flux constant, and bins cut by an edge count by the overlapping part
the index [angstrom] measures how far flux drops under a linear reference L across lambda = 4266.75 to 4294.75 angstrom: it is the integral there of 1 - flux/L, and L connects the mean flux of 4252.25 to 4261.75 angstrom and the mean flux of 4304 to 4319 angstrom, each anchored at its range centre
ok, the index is 1.1 angstrom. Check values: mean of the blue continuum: 24.3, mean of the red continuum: 22.9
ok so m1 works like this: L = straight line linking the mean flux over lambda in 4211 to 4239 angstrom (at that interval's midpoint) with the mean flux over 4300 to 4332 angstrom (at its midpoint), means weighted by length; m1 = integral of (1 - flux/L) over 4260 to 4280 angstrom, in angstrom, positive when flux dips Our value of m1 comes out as 2.5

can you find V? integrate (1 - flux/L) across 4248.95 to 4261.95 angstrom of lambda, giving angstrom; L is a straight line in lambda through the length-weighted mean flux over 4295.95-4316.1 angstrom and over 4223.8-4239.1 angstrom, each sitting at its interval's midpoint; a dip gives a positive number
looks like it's 1.93 angstrom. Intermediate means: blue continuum 32.2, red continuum 22.3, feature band 24.7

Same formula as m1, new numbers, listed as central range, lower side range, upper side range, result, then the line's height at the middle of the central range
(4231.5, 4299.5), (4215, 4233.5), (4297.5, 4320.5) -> 8.43 angstrom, 27.6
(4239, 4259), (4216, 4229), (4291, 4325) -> 2.76 angstrom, 28.9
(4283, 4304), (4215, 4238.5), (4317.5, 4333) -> 3.74 angstrom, 26.1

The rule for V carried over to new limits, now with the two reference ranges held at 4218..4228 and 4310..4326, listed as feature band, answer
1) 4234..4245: 1.41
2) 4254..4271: 2.89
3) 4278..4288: 1.93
